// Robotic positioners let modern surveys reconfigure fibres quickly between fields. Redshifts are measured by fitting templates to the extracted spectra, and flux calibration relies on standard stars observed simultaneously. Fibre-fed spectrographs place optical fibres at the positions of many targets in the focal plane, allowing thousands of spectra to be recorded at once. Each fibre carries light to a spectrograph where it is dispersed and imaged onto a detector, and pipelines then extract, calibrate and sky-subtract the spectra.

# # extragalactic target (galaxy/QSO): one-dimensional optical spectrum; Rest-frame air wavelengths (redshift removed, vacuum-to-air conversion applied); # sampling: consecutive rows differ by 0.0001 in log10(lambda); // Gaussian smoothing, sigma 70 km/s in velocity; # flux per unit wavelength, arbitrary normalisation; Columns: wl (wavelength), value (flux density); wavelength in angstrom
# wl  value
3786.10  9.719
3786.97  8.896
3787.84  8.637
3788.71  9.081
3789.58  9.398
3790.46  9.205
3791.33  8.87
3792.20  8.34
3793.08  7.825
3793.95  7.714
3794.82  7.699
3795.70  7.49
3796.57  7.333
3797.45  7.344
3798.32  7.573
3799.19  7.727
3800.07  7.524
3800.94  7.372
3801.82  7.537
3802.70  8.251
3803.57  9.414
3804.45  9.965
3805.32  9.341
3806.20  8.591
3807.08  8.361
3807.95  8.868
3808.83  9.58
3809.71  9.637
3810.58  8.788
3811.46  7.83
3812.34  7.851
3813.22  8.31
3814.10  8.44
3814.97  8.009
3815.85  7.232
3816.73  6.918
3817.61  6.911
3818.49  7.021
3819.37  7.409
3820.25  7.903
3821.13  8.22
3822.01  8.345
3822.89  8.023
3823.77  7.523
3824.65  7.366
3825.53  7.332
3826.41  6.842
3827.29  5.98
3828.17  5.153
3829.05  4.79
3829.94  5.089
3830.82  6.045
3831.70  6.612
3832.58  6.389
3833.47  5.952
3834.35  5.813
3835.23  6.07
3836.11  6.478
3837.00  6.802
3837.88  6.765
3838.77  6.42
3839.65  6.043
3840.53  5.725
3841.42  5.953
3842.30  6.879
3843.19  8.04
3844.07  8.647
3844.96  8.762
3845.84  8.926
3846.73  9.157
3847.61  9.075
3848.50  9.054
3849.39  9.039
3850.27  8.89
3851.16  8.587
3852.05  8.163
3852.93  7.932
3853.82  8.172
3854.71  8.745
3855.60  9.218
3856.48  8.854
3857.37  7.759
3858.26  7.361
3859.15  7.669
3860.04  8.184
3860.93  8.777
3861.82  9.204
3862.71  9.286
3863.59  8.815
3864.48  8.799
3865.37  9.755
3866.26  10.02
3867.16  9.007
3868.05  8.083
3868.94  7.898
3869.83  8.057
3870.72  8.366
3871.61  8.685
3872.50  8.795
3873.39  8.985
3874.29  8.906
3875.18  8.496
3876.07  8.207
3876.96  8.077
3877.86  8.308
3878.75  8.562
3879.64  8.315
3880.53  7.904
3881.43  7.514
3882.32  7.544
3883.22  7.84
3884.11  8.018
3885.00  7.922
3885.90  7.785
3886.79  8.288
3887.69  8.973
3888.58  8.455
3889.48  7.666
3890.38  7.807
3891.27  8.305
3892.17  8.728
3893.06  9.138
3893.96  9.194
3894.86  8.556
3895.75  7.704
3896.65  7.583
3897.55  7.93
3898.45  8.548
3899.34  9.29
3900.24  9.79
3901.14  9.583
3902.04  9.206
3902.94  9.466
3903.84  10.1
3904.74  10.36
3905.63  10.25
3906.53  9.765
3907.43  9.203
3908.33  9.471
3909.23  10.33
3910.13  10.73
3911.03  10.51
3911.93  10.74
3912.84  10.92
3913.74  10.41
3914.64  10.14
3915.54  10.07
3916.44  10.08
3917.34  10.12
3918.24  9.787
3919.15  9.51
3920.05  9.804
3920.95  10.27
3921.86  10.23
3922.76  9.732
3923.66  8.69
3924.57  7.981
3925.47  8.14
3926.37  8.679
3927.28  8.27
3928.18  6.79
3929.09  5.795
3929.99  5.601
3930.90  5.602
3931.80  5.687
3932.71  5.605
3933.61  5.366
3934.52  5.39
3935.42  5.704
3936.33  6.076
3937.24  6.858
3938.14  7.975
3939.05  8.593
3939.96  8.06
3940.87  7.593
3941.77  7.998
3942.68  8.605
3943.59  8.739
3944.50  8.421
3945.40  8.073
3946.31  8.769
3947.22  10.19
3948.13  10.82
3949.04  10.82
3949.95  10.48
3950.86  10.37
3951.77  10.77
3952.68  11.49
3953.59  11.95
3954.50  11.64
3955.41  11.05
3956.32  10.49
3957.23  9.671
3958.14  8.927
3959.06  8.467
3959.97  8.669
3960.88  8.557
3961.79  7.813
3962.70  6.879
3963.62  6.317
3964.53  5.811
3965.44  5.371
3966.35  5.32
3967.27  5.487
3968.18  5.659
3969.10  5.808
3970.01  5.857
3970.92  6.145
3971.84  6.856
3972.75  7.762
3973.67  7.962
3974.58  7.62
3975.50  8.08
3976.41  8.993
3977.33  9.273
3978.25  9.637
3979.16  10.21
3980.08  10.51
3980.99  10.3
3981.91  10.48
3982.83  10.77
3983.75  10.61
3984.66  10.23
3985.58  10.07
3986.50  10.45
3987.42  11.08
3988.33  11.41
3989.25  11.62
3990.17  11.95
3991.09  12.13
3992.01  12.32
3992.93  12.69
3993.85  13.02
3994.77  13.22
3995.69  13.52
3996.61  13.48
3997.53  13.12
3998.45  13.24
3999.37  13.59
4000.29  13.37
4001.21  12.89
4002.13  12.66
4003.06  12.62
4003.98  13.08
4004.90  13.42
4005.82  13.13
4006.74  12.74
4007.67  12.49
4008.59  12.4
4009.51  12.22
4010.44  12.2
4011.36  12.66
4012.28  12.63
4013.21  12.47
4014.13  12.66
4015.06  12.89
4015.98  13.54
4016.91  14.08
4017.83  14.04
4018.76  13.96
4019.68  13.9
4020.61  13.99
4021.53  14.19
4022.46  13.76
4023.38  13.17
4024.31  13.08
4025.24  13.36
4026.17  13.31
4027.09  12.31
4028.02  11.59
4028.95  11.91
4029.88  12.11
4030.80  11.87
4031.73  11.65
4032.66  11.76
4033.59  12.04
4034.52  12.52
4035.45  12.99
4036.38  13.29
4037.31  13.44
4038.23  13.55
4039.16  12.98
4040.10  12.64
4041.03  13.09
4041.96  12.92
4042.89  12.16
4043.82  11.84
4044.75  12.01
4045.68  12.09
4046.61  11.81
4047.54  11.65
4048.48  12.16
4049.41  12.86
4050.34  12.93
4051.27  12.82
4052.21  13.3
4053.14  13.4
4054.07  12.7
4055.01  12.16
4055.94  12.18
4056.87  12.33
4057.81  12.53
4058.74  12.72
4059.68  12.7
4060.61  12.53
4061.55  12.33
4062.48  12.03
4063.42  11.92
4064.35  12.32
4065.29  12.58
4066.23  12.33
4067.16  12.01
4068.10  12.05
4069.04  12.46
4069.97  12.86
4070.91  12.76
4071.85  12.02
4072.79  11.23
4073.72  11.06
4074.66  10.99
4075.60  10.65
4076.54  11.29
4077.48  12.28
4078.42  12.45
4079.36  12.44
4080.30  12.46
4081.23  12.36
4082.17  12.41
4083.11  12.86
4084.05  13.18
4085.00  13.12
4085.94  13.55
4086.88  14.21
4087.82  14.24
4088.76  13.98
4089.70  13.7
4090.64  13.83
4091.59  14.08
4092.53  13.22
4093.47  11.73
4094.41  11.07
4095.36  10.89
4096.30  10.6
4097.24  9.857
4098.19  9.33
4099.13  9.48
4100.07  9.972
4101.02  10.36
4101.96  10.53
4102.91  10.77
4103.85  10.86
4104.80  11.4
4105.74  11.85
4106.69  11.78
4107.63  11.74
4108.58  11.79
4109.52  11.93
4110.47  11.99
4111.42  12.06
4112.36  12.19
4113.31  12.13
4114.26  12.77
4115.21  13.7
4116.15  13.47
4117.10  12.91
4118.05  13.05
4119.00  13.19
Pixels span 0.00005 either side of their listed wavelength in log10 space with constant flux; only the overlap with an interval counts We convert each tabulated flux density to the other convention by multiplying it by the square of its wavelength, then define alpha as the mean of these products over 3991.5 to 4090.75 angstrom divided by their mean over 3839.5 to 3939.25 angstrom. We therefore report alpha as 1.62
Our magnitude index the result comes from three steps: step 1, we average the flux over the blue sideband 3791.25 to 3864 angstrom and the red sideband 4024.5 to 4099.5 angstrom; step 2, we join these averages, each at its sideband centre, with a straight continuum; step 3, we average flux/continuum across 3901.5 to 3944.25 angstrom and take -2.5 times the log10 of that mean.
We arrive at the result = 0.116 mag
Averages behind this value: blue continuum 7.75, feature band 8.61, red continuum 12.4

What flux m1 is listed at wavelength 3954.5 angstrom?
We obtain 11.64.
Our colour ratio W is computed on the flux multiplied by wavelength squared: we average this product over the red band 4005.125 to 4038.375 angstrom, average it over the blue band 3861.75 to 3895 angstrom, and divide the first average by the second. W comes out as 1.6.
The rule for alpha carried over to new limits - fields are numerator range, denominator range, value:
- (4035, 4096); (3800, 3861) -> 1.84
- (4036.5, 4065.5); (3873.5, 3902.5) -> 1.62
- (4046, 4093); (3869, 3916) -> 1.54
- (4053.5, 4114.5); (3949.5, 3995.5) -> 1.36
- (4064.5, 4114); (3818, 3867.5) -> 1.77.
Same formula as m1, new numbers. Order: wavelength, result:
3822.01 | 8.345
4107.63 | 11.74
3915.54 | 10.07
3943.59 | 8.739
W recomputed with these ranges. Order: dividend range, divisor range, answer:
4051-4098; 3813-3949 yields 1.66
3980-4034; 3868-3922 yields 1.47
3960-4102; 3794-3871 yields 1.65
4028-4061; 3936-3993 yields 1.44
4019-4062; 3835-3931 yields 1.60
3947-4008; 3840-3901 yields 1.28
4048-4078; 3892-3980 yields 1.52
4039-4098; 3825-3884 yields 1.76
